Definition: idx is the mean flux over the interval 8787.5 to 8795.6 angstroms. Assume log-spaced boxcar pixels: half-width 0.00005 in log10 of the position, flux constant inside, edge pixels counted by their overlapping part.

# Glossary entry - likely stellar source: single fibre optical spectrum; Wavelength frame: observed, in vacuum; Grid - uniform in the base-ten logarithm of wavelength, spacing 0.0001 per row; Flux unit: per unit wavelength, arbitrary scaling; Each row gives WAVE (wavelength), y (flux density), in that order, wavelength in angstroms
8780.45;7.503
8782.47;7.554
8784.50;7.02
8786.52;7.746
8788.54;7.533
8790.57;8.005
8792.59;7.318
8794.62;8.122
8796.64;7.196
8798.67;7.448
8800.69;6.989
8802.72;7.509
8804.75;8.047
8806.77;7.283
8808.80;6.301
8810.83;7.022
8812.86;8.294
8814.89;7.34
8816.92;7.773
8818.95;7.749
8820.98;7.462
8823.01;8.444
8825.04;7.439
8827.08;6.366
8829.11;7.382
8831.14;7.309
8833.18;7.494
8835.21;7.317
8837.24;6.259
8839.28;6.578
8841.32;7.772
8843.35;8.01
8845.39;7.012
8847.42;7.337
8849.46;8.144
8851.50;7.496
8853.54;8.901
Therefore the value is 7.74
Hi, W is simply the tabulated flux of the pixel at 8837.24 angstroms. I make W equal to 6.259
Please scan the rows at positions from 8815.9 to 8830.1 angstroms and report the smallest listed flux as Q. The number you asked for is 6.366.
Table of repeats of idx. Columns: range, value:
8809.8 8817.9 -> 7.6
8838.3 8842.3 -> 7.17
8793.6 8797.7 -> 7.65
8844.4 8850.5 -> 7.5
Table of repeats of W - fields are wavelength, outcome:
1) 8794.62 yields 8.122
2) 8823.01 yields 8.444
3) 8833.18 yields 7.494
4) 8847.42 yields 7.337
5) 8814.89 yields 7.34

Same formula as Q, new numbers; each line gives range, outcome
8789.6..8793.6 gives 7.318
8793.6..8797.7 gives 7.196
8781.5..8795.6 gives 7.02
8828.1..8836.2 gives 7.309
